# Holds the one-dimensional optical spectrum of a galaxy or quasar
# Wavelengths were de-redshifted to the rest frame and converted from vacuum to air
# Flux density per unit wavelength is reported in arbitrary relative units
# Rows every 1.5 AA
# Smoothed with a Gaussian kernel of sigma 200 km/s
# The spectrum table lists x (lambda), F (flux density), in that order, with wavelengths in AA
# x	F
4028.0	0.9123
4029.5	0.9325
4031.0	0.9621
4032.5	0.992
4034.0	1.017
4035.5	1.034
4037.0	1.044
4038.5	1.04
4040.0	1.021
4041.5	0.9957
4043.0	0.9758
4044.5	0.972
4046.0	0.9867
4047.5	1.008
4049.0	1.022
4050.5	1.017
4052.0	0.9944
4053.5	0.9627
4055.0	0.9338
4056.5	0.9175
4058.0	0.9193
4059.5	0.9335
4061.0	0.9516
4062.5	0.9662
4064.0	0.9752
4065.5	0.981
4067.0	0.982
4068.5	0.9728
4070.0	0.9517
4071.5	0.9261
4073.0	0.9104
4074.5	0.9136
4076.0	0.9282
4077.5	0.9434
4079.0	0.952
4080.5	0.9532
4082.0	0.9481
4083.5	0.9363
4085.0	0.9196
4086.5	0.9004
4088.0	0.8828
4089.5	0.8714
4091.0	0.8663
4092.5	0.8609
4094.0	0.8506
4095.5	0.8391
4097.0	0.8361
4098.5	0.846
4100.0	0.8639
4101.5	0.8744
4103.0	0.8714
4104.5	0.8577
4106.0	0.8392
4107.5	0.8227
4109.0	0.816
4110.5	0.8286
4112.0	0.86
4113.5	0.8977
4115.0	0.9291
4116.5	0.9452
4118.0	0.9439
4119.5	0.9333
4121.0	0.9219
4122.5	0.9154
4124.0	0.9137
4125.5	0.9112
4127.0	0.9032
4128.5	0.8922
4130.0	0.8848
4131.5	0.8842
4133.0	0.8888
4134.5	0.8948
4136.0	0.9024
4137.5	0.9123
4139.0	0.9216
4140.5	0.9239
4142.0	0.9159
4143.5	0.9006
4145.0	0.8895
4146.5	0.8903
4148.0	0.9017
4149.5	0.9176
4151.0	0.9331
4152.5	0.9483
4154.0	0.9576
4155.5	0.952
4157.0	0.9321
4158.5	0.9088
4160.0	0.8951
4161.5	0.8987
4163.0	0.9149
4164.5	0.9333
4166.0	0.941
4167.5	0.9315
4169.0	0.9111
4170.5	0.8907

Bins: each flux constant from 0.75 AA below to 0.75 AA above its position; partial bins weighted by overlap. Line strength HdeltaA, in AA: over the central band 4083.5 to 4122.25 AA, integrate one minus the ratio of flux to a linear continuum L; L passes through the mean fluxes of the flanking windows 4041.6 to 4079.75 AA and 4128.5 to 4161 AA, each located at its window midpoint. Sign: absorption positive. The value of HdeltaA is 2.4 AA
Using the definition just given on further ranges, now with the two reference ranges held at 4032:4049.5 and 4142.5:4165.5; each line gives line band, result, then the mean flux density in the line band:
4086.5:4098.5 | 1.3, 0.86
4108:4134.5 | 1.3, 0.897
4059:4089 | 1.3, 0.941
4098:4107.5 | 1.0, 0.856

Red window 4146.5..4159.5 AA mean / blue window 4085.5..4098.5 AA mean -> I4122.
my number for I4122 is 1.1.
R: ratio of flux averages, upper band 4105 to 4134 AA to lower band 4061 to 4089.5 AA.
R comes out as 0.9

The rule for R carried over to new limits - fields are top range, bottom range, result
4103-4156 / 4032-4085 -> 0.93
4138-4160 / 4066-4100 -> 1.01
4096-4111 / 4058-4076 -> 0.89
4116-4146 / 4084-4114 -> 1.06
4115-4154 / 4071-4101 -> 1.02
